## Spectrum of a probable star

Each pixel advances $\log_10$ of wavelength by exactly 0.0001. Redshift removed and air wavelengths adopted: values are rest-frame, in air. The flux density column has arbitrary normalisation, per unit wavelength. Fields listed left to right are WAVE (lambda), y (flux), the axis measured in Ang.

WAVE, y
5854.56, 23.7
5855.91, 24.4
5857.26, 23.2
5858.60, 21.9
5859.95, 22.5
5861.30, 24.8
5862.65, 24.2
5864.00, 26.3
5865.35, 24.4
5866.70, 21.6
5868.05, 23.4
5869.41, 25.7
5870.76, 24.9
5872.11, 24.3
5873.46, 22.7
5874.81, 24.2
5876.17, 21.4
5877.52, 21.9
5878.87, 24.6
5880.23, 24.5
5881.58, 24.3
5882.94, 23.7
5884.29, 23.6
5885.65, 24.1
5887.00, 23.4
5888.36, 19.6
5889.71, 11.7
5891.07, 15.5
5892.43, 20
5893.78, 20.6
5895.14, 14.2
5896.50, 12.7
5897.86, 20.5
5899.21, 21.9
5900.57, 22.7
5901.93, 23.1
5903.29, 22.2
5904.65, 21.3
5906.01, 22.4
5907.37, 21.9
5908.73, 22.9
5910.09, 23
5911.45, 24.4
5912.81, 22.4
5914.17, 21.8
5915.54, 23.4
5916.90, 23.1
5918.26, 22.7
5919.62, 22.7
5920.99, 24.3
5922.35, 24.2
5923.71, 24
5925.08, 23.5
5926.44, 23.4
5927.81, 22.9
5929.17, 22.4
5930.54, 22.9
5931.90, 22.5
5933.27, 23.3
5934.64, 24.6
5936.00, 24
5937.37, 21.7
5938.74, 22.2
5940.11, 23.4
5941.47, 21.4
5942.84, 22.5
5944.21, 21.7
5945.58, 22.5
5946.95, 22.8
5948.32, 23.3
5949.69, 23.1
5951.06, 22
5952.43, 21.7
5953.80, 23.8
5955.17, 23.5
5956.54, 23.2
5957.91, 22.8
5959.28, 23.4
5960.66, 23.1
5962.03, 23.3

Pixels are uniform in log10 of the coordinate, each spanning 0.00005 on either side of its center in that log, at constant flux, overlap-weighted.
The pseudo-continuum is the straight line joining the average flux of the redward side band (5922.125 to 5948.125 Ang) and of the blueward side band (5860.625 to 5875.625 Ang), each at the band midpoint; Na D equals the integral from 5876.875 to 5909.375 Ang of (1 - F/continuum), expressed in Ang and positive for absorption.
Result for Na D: 3.77 Ang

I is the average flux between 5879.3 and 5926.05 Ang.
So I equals 21.7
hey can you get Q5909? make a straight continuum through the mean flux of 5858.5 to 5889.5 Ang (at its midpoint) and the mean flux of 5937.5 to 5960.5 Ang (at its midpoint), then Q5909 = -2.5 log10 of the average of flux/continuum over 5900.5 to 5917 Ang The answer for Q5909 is 0.02 mag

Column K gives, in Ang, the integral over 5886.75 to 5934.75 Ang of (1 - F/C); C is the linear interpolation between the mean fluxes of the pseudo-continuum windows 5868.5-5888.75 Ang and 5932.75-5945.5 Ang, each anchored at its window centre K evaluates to 3.2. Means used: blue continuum 23.6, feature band 21.6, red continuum 22.7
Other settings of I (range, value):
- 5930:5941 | 23.1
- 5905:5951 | 22.9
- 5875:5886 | 23.5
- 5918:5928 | 23.5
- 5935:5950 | 22.6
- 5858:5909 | 22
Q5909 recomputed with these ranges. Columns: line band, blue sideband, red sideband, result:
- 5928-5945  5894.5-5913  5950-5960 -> -0.022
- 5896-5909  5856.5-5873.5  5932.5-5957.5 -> 0.105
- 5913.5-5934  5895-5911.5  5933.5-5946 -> -0.055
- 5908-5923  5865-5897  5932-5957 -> -0.045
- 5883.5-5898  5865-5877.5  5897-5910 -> 0.208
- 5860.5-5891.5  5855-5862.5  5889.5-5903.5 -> -0.075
